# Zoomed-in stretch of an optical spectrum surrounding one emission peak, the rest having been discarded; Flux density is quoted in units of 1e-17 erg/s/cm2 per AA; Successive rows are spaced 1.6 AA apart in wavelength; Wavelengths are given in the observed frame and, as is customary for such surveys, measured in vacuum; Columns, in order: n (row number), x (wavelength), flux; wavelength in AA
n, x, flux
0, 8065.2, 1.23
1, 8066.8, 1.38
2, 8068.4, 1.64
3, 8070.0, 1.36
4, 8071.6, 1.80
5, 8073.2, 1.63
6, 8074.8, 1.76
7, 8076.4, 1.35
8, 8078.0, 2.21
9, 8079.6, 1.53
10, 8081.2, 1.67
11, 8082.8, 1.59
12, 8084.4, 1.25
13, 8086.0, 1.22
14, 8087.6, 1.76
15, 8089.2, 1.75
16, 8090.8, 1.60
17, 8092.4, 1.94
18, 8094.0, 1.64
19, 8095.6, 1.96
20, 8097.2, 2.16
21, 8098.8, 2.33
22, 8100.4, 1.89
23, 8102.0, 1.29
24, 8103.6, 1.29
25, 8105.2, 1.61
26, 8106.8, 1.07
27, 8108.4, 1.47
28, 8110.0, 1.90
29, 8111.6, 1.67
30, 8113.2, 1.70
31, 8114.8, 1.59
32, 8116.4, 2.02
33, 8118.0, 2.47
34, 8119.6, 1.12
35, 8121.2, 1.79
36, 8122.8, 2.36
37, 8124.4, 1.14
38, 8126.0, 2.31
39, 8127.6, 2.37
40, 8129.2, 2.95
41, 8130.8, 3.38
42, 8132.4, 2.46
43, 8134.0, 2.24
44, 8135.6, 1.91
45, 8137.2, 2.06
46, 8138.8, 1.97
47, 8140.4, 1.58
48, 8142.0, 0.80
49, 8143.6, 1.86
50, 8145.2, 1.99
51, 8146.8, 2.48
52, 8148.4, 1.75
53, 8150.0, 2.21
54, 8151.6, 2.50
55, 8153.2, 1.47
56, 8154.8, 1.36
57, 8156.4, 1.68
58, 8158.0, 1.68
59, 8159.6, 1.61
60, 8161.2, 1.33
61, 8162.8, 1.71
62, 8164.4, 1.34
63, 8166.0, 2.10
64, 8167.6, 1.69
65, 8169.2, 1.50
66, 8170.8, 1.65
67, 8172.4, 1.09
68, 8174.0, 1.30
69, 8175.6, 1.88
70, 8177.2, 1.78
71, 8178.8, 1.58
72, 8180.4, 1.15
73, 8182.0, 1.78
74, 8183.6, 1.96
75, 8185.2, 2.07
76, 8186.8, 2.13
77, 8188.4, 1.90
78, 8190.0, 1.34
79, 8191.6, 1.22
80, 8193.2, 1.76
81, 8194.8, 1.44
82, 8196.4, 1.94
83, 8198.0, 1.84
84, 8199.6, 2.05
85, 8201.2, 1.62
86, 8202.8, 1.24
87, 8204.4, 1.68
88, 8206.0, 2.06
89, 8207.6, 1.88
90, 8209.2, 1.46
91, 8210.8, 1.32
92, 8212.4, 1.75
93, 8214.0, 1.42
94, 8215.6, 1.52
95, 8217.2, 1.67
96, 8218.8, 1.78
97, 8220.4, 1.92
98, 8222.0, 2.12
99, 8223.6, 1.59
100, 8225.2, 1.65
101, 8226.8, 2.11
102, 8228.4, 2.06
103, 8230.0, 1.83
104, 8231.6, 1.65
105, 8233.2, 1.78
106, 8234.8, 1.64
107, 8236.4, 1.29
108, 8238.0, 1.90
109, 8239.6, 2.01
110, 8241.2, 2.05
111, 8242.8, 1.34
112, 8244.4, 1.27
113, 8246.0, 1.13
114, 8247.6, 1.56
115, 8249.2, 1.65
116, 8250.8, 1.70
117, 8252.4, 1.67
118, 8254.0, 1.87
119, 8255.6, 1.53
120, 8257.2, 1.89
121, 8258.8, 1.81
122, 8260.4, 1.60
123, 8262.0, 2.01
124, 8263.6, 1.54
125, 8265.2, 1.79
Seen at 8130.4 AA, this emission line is [S II] 6716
